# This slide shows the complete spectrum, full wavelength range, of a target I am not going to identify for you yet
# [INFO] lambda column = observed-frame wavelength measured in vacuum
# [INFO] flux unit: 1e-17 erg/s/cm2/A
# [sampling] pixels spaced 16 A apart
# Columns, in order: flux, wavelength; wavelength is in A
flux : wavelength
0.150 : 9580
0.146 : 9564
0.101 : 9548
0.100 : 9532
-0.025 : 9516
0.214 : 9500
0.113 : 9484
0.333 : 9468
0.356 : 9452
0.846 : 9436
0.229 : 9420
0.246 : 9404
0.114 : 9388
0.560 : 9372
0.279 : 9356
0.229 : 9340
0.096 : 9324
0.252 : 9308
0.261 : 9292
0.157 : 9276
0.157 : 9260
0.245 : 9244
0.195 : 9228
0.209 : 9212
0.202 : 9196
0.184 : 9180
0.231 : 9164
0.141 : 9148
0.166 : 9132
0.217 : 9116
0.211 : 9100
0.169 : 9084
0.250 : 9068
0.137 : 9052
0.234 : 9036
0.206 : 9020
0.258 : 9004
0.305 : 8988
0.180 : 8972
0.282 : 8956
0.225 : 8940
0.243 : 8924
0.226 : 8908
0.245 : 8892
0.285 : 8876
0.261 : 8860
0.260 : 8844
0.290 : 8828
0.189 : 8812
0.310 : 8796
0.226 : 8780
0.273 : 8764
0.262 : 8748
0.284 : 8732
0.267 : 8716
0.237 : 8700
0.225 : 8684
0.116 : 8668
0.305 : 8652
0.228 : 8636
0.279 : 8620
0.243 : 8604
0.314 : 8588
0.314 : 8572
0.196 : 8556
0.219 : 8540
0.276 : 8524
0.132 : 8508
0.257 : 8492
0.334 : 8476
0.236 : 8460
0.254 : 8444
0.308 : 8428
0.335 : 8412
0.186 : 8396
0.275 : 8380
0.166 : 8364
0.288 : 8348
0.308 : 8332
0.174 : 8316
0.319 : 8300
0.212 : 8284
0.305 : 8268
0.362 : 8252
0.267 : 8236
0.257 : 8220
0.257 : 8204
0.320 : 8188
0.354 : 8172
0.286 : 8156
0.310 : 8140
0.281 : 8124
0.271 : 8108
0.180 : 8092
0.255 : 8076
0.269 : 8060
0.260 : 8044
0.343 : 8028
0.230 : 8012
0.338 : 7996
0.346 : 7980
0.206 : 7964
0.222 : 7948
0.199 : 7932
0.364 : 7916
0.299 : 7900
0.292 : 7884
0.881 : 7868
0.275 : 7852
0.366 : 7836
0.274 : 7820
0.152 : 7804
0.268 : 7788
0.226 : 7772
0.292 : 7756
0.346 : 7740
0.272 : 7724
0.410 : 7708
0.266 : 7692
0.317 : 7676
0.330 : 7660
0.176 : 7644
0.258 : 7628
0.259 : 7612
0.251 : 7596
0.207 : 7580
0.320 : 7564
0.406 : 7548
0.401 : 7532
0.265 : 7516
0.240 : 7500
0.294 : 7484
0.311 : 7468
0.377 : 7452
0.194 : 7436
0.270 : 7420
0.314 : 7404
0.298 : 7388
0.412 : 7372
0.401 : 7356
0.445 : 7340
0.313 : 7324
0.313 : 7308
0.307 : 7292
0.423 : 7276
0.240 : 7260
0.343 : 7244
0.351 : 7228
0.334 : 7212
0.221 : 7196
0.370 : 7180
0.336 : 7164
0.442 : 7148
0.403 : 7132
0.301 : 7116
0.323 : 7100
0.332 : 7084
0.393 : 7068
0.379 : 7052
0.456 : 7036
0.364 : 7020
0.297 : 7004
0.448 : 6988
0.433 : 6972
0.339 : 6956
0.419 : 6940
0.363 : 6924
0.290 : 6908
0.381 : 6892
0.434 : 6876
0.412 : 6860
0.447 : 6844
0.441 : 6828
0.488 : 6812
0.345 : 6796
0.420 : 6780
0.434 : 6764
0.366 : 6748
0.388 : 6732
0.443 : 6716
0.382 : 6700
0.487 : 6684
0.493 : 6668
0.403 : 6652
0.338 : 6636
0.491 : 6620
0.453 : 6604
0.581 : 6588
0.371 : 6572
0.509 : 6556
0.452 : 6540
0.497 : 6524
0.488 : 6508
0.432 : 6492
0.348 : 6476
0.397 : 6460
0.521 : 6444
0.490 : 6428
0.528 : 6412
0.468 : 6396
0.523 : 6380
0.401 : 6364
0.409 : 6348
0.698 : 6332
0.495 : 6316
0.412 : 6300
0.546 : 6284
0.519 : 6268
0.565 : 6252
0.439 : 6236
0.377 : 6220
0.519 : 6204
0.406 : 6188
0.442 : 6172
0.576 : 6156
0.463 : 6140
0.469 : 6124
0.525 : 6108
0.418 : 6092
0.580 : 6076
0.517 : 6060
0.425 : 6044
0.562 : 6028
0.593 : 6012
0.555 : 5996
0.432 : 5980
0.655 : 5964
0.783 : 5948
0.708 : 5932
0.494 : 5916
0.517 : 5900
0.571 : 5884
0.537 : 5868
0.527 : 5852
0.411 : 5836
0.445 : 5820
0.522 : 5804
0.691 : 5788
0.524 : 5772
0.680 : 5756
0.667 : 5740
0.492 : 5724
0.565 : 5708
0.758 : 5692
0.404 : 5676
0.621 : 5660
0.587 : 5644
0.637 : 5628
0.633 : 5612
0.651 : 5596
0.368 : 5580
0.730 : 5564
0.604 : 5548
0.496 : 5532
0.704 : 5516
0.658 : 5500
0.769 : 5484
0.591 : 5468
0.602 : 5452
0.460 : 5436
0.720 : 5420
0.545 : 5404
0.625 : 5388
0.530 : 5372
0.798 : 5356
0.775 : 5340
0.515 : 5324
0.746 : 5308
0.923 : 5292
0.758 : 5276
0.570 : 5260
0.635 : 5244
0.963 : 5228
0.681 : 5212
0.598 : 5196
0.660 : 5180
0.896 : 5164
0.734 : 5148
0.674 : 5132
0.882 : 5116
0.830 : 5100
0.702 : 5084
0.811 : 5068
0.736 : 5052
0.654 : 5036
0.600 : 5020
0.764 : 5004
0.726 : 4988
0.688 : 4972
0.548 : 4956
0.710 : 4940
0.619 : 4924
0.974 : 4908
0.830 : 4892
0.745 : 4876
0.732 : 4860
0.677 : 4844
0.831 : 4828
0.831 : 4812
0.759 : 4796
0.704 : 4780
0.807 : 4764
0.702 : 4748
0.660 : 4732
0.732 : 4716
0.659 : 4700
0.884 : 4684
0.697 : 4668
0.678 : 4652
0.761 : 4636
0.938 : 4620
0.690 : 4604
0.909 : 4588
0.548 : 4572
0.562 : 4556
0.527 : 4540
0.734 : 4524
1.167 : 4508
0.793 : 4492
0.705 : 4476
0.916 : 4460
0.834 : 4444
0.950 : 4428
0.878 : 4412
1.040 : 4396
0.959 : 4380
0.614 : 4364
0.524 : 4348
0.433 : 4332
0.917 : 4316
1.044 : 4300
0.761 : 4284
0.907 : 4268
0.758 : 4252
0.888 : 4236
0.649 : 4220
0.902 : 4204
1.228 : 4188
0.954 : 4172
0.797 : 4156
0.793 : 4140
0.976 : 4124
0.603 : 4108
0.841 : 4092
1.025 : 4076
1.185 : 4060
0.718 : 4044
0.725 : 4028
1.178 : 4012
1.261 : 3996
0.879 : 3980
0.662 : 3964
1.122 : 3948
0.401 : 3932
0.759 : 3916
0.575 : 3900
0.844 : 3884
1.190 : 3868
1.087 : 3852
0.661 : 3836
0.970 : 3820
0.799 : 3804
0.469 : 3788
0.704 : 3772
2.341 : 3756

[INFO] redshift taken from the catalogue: 1.110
